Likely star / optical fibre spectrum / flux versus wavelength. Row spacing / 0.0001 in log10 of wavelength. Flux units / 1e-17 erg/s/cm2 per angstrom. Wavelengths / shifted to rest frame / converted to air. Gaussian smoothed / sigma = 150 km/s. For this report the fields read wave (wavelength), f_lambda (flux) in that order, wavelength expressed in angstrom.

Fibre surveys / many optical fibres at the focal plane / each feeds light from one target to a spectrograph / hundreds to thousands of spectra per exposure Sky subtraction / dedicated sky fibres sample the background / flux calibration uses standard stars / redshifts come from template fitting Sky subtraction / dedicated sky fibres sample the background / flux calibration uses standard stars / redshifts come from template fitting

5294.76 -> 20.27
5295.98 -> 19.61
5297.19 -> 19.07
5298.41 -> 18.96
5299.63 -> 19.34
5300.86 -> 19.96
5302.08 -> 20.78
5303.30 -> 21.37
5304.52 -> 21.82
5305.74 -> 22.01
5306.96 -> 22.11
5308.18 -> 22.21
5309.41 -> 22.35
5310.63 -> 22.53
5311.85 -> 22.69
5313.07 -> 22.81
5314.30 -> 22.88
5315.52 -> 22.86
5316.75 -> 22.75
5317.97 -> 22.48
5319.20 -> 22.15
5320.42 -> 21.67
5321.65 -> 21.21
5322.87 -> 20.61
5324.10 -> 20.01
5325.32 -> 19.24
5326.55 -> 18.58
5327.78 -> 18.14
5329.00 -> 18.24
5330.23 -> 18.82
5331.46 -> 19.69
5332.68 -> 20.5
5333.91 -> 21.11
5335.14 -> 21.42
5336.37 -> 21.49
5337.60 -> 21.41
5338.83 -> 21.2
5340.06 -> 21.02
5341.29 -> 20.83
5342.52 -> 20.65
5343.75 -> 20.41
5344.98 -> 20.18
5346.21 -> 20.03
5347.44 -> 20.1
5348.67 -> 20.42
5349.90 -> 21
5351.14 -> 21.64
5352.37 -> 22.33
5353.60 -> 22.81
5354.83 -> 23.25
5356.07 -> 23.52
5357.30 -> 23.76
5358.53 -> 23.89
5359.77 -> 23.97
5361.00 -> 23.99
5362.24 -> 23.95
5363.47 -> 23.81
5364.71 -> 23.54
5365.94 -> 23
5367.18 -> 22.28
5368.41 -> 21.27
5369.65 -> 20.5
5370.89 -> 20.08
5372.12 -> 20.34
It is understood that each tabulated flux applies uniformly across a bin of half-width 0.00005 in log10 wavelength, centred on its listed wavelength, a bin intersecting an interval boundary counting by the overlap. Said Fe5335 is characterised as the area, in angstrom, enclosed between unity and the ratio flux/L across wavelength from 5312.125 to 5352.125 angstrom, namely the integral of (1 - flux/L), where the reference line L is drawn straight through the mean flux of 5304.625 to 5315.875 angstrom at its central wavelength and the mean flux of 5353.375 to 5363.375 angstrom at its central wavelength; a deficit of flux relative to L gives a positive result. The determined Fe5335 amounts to 3.8 angstrom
